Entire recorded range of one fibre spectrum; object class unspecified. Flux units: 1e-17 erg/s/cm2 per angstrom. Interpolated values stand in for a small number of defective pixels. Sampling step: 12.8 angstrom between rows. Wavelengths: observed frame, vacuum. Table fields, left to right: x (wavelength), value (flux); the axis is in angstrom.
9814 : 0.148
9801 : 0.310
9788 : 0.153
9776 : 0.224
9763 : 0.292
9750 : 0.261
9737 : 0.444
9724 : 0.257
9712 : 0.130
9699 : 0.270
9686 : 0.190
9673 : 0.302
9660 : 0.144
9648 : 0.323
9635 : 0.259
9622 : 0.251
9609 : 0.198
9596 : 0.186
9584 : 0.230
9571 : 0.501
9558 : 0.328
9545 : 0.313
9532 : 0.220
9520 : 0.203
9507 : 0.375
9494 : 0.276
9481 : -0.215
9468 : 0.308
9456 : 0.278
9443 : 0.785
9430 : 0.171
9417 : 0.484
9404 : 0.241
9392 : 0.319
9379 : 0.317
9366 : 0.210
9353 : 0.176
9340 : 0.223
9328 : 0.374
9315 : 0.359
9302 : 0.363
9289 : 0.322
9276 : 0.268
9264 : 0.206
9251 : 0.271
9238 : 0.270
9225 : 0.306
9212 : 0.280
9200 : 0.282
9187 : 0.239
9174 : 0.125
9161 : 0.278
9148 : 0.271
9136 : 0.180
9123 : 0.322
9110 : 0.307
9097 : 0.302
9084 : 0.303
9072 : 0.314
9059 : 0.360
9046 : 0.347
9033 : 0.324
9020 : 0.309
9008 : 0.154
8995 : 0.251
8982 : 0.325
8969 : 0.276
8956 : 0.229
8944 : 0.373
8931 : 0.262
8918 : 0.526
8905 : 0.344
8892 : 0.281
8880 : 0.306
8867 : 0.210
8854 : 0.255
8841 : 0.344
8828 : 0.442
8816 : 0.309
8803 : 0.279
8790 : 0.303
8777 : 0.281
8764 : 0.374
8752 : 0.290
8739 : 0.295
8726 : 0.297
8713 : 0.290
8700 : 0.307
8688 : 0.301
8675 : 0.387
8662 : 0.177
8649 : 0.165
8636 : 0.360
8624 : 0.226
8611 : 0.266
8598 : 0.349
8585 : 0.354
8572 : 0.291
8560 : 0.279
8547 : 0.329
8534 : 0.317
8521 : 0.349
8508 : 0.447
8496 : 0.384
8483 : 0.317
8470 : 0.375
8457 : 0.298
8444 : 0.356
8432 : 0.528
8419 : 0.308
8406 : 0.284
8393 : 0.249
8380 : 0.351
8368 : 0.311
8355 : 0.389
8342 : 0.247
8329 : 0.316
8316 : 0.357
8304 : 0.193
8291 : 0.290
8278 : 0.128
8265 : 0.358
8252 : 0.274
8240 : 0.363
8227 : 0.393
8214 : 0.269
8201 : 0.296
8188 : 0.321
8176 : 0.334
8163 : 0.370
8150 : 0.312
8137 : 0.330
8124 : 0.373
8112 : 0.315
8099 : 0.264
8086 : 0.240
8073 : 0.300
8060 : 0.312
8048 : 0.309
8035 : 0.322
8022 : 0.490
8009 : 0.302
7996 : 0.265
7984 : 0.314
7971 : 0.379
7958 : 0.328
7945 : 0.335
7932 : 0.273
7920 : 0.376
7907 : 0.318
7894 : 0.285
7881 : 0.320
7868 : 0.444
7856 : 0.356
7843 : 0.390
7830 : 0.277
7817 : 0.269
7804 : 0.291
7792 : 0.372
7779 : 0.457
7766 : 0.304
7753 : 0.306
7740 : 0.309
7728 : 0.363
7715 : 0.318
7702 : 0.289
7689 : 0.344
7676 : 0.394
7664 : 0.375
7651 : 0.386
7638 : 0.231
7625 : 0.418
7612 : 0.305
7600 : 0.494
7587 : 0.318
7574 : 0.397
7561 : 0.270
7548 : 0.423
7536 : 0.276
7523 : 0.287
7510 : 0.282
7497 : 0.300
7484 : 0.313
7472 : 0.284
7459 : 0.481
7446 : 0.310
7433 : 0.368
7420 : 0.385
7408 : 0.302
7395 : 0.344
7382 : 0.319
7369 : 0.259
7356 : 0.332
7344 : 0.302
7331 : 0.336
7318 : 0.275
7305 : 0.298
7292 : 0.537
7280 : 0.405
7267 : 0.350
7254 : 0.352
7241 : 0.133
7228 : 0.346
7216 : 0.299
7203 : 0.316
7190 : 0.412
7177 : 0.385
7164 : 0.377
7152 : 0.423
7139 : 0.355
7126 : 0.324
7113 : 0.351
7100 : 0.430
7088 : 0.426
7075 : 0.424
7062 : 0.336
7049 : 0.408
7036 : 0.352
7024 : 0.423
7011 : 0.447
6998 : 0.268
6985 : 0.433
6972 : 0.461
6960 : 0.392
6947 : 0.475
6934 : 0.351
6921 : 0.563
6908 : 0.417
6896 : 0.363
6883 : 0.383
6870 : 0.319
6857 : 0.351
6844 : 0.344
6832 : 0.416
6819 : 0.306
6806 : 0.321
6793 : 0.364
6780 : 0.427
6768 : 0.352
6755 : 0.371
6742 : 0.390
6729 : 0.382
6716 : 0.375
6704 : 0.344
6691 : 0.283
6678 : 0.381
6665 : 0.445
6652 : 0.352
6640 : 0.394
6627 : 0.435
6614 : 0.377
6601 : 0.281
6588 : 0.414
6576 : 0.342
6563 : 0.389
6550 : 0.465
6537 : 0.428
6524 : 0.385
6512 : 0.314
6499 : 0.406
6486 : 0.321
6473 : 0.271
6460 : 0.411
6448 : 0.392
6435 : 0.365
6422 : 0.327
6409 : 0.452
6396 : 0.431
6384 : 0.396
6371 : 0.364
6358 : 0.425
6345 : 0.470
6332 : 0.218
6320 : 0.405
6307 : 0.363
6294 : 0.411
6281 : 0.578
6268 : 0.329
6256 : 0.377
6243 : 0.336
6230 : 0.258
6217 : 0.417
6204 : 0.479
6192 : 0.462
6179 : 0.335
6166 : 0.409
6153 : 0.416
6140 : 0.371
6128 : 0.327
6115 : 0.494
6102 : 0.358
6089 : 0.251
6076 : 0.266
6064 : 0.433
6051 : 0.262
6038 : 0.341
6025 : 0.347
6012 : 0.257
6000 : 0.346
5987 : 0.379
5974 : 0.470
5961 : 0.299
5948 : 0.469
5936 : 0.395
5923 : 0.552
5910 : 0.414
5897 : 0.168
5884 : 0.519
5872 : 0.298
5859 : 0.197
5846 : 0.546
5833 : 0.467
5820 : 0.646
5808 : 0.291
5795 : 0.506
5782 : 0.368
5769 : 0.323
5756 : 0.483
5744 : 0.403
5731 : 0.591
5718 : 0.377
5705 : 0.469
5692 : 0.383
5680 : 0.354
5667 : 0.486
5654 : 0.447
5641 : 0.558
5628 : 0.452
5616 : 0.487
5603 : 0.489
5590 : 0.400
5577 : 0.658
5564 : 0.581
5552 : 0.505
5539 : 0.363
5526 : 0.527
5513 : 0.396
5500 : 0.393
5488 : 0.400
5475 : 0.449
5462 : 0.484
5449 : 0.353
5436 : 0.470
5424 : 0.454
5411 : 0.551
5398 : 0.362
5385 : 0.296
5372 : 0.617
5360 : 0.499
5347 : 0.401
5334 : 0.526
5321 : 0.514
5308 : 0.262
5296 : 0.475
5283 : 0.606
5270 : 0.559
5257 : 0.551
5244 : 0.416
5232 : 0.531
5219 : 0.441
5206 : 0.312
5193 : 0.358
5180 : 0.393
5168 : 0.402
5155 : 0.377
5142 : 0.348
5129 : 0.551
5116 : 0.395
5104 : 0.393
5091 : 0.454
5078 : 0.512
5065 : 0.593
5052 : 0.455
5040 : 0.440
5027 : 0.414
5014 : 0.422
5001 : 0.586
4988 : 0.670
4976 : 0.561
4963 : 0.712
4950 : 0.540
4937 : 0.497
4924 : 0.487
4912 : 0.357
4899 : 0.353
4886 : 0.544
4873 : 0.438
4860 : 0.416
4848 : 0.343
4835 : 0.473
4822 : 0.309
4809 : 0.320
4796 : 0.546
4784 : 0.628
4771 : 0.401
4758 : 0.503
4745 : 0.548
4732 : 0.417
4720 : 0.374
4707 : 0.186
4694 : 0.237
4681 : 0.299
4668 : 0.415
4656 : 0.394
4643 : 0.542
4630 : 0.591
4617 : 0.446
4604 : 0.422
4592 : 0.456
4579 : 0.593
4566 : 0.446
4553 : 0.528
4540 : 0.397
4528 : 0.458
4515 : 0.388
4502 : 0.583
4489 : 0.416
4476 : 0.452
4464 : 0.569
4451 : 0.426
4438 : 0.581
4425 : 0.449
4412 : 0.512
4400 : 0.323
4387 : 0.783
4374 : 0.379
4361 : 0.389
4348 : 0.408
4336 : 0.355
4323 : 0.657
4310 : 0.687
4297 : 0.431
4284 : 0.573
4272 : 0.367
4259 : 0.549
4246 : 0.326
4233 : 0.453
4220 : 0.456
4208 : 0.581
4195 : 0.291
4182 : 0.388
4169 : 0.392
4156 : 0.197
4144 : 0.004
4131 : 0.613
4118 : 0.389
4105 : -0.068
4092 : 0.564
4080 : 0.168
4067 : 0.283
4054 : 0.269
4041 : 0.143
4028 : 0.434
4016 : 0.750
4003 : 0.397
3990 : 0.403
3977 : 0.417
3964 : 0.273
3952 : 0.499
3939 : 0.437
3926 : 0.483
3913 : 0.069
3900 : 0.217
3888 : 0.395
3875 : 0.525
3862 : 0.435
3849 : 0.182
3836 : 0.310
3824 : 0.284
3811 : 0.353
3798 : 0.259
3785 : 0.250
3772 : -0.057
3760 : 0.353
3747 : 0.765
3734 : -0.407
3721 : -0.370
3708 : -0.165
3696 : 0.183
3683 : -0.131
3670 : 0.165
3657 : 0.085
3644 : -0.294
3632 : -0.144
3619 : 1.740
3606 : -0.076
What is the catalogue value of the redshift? 0.054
